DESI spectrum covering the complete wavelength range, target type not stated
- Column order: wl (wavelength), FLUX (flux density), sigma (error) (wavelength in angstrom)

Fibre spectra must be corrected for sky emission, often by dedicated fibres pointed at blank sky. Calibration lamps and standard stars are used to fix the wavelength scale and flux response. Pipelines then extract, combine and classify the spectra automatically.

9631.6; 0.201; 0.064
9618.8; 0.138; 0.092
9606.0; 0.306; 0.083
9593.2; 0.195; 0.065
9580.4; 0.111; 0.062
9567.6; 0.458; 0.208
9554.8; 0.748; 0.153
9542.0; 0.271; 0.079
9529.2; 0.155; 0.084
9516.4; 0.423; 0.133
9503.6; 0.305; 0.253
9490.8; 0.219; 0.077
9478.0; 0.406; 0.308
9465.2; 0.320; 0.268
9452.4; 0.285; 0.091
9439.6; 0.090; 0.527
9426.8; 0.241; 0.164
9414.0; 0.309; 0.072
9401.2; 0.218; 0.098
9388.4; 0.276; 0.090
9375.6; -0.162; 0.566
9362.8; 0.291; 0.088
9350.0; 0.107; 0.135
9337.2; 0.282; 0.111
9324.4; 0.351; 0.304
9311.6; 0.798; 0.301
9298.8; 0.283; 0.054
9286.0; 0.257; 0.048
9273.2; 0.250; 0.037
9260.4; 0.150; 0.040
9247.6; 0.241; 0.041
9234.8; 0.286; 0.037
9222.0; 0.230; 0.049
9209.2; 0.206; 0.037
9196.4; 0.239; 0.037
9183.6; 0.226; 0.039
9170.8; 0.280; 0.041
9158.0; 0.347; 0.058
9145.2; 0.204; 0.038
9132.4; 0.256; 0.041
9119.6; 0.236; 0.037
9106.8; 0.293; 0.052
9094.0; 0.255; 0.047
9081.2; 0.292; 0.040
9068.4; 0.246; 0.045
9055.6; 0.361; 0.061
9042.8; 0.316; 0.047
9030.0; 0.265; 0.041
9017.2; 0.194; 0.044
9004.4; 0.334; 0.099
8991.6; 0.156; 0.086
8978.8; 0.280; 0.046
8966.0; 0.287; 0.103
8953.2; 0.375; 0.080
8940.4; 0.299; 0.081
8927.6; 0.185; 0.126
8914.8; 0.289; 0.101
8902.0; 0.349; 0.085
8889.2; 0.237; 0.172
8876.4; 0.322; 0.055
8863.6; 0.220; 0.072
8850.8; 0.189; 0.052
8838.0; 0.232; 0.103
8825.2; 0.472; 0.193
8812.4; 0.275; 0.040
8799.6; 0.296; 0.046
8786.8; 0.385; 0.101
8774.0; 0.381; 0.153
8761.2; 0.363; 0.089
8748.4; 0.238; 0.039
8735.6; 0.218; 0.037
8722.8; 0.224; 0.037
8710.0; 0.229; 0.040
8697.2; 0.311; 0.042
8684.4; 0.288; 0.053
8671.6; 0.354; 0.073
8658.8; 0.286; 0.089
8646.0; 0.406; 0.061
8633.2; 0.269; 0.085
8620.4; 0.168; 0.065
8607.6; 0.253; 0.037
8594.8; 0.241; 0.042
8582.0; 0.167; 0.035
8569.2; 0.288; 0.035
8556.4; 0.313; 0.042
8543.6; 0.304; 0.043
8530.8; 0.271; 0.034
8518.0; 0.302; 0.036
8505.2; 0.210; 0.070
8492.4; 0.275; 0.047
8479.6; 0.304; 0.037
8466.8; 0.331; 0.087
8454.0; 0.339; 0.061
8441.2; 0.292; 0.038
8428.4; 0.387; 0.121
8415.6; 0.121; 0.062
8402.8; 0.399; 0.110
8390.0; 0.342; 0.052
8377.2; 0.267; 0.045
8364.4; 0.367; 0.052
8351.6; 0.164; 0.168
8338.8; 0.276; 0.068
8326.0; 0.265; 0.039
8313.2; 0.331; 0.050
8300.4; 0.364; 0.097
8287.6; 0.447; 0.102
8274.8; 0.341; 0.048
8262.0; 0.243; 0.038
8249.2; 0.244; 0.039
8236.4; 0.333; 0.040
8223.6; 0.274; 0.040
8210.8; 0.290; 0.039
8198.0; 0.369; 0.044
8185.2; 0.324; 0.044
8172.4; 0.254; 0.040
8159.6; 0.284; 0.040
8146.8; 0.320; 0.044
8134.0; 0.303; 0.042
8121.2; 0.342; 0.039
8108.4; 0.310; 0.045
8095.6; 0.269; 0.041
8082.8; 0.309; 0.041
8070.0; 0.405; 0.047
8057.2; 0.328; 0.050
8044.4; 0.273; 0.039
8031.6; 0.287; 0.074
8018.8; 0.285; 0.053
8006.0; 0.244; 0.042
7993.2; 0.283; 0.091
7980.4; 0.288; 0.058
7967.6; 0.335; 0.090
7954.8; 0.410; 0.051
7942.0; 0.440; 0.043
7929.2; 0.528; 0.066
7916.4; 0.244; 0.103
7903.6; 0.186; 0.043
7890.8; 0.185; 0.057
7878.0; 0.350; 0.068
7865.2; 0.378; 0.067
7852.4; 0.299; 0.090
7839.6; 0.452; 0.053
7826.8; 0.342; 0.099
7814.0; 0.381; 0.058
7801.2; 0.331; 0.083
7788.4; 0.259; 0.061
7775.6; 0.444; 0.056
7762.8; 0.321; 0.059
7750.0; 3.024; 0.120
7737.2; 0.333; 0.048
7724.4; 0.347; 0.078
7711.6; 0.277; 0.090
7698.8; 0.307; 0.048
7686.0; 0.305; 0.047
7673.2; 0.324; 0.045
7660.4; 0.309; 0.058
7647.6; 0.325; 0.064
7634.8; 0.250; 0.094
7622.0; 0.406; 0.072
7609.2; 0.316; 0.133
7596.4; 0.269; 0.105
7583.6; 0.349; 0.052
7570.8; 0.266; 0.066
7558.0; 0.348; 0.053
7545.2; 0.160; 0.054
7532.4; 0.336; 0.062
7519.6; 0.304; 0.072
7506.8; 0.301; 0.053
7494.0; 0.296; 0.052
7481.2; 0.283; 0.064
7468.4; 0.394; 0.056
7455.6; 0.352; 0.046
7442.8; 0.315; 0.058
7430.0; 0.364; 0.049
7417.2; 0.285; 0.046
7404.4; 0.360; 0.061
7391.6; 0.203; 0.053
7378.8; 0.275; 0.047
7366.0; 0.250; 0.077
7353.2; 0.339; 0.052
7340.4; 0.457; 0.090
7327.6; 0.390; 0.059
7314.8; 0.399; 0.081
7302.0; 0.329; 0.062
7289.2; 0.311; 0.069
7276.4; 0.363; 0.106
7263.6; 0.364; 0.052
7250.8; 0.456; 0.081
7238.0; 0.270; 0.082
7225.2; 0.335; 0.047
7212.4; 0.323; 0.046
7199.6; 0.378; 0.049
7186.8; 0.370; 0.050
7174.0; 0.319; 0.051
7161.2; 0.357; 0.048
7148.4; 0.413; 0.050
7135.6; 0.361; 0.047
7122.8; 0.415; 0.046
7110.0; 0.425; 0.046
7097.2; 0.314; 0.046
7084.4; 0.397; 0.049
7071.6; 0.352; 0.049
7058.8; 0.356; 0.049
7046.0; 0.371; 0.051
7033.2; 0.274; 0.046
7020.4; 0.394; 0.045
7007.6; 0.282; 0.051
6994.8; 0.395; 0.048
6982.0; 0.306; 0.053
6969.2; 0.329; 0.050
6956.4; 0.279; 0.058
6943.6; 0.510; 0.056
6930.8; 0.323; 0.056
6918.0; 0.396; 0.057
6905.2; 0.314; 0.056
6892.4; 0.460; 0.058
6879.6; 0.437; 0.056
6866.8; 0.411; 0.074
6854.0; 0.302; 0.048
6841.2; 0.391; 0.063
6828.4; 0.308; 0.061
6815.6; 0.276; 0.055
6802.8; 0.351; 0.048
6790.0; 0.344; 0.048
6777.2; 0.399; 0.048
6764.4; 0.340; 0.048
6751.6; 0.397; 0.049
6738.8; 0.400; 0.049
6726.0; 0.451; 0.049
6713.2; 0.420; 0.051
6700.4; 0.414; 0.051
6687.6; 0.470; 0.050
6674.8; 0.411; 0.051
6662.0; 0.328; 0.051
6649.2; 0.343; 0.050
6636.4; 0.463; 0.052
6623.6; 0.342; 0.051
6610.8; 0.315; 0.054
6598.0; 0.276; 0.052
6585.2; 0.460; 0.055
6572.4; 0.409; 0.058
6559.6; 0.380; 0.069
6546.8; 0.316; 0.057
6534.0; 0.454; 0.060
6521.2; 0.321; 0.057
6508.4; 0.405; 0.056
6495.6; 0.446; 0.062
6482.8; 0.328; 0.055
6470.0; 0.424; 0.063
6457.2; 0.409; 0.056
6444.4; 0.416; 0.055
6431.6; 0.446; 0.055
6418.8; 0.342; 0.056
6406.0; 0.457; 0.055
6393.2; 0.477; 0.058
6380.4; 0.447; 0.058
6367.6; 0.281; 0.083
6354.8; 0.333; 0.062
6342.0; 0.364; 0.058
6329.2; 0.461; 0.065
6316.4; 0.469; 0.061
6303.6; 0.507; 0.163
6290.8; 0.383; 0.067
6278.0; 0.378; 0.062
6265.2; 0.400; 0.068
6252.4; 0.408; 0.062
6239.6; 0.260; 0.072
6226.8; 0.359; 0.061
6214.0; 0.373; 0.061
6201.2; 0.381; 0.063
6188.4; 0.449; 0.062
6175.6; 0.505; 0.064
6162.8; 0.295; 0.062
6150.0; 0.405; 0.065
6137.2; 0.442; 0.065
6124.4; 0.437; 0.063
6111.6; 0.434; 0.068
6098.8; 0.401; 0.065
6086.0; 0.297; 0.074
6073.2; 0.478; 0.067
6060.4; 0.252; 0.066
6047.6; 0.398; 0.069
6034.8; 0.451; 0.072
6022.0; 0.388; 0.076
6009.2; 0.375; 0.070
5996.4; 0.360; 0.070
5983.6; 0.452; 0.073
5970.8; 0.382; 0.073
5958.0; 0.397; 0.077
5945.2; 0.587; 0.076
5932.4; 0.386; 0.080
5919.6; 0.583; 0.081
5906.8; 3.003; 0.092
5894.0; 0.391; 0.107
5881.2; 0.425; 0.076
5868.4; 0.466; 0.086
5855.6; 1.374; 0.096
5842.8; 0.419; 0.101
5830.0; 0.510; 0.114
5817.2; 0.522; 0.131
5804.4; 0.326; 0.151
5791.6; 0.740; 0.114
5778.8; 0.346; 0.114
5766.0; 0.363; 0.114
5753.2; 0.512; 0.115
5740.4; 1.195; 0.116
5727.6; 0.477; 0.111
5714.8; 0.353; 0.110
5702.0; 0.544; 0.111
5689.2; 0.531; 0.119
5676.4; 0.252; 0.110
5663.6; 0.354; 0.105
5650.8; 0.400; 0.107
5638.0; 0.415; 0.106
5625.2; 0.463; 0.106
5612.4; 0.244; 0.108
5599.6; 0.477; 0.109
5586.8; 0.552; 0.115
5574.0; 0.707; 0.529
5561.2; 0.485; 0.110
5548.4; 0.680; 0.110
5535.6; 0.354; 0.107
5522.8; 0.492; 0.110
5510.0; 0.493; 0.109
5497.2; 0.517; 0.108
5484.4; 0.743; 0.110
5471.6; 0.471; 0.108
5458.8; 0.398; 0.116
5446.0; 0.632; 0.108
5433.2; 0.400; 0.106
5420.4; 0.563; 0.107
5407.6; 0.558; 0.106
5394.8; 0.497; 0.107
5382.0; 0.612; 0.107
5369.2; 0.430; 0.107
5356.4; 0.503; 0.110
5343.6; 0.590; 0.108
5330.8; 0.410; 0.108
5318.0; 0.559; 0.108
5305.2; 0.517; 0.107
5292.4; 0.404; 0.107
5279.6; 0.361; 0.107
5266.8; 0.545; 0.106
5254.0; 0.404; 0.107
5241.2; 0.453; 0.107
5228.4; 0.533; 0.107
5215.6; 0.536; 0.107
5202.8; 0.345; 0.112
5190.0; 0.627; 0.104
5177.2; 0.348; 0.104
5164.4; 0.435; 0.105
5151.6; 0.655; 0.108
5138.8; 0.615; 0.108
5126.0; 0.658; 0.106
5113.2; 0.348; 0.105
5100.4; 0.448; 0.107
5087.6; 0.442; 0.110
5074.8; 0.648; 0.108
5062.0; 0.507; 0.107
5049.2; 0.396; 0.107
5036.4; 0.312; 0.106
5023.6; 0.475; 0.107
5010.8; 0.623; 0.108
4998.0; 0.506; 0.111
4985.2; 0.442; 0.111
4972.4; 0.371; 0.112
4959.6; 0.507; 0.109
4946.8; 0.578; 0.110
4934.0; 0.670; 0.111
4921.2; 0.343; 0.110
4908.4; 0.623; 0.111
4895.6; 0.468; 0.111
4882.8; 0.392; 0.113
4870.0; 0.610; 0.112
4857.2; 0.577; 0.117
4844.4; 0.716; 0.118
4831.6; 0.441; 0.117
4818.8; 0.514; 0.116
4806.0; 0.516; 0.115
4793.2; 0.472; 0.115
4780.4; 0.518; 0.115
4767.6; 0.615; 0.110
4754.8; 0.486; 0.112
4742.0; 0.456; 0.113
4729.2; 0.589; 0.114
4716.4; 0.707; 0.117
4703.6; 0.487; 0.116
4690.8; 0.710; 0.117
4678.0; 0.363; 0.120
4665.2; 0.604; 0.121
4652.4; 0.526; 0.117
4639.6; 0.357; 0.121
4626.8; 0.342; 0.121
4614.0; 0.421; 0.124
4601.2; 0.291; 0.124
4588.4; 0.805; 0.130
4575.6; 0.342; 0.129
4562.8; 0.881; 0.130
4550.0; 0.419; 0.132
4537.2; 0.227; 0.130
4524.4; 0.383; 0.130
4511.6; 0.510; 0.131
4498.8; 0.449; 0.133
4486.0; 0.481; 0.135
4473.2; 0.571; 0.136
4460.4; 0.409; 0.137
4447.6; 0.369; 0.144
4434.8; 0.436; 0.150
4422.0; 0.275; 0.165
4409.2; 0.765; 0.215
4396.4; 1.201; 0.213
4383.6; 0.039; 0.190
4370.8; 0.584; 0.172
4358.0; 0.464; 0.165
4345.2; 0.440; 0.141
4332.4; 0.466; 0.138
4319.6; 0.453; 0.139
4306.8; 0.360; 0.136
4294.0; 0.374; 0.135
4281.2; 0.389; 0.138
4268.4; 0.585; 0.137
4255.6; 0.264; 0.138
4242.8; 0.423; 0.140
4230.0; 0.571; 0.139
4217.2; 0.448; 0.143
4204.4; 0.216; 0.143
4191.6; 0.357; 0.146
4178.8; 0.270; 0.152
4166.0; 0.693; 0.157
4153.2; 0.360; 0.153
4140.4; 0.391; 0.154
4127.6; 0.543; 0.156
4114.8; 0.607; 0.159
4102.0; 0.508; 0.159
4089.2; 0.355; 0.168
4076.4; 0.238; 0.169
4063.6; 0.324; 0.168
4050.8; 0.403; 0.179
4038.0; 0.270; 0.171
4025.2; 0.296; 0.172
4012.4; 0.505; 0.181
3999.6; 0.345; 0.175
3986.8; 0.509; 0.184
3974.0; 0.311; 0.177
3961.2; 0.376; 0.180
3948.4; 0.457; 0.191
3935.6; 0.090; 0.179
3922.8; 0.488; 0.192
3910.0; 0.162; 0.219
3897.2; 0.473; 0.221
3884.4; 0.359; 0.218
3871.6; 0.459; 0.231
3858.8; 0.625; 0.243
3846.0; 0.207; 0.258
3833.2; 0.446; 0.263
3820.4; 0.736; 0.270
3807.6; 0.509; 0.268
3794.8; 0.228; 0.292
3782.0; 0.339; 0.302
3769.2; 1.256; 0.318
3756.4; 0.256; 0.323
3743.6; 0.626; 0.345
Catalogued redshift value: 0.18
